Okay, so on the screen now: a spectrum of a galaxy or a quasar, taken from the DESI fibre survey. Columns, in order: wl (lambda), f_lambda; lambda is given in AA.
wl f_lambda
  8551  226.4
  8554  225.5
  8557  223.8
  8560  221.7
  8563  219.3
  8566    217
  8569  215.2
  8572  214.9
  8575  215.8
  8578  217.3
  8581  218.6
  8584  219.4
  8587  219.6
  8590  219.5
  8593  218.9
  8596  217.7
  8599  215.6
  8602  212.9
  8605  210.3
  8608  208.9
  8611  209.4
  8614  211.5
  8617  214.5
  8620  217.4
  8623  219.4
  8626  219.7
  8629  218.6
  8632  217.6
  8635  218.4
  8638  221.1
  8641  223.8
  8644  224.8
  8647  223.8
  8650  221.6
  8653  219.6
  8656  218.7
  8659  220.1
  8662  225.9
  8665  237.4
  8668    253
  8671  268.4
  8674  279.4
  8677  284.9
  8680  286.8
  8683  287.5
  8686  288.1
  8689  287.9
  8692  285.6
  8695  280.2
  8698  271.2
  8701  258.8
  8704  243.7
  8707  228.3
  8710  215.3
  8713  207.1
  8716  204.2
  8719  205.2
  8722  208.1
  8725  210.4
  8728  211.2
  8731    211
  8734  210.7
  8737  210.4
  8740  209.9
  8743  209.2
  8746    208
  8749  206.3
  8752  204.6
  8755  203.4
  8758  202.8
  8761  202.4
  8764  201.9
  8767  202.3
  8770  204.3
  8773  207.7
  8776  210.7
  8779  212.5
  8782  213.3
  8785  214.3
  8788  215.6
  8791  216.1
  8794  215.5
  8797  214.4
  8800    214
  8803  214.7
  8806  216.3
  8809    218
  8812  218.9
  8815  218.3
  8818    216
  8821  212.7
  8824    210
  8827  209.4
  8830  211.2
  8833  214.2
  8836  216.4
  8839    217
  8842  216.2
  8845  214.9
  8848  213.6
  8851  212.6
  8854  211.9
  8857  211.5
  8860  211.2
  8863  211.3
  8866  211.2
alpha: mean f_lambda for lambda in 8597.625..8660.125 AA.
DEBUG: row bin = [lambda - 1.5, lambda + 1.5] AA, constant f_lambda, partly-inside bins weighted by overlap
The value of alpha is 217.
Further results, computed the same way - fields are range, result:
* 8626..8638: 219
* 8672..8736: 246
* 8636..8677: 235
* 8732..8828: 211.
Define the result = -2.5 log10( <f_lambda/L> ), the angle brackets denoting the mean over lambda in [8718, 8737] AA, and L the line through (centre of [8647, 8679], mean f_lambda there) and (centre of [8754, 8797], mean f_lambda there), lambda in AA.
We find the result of 0.07 mag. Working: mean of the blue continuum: 243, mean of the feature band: 210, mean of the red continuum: 209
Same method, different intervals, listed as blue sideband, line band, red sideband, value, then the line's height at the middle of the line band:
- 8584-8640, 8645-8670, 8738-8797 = -0.070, 214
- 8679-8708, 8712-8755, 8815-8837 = 0.218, 254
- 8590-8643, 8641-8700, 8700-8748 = -0.182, 216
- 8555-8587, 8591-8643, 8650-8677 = 0.067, 230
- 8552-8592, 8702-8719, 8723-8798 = -0.039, 212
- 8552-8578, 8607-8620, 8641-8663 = 0.045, 221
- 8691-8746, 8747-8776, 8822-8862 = 0.086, 221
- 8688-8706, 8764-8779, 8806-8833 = 0.145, 236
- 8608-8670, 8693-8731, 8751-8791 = -0.071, 214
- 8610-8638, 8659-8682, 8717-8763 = -0.217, 213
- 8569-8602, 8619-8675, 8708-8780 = -0.074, 214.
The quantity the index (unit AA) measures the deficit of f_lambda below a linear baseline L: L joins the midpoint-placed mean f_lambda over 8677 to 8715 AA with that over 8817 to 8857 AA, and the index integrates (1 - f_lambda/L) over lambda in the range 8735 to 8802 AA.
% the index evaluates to 7.8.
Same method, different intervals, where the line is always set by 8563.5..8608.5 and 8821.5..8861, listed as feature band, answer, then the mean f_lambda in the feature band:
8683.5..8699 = -4.92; 283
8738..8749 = 0.29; 209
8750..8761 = 0.55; 204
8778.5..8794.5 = -0.06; 215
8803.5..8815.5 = -0.23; 218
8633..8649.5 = -0.50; 222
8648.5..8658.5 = -0.21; 220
